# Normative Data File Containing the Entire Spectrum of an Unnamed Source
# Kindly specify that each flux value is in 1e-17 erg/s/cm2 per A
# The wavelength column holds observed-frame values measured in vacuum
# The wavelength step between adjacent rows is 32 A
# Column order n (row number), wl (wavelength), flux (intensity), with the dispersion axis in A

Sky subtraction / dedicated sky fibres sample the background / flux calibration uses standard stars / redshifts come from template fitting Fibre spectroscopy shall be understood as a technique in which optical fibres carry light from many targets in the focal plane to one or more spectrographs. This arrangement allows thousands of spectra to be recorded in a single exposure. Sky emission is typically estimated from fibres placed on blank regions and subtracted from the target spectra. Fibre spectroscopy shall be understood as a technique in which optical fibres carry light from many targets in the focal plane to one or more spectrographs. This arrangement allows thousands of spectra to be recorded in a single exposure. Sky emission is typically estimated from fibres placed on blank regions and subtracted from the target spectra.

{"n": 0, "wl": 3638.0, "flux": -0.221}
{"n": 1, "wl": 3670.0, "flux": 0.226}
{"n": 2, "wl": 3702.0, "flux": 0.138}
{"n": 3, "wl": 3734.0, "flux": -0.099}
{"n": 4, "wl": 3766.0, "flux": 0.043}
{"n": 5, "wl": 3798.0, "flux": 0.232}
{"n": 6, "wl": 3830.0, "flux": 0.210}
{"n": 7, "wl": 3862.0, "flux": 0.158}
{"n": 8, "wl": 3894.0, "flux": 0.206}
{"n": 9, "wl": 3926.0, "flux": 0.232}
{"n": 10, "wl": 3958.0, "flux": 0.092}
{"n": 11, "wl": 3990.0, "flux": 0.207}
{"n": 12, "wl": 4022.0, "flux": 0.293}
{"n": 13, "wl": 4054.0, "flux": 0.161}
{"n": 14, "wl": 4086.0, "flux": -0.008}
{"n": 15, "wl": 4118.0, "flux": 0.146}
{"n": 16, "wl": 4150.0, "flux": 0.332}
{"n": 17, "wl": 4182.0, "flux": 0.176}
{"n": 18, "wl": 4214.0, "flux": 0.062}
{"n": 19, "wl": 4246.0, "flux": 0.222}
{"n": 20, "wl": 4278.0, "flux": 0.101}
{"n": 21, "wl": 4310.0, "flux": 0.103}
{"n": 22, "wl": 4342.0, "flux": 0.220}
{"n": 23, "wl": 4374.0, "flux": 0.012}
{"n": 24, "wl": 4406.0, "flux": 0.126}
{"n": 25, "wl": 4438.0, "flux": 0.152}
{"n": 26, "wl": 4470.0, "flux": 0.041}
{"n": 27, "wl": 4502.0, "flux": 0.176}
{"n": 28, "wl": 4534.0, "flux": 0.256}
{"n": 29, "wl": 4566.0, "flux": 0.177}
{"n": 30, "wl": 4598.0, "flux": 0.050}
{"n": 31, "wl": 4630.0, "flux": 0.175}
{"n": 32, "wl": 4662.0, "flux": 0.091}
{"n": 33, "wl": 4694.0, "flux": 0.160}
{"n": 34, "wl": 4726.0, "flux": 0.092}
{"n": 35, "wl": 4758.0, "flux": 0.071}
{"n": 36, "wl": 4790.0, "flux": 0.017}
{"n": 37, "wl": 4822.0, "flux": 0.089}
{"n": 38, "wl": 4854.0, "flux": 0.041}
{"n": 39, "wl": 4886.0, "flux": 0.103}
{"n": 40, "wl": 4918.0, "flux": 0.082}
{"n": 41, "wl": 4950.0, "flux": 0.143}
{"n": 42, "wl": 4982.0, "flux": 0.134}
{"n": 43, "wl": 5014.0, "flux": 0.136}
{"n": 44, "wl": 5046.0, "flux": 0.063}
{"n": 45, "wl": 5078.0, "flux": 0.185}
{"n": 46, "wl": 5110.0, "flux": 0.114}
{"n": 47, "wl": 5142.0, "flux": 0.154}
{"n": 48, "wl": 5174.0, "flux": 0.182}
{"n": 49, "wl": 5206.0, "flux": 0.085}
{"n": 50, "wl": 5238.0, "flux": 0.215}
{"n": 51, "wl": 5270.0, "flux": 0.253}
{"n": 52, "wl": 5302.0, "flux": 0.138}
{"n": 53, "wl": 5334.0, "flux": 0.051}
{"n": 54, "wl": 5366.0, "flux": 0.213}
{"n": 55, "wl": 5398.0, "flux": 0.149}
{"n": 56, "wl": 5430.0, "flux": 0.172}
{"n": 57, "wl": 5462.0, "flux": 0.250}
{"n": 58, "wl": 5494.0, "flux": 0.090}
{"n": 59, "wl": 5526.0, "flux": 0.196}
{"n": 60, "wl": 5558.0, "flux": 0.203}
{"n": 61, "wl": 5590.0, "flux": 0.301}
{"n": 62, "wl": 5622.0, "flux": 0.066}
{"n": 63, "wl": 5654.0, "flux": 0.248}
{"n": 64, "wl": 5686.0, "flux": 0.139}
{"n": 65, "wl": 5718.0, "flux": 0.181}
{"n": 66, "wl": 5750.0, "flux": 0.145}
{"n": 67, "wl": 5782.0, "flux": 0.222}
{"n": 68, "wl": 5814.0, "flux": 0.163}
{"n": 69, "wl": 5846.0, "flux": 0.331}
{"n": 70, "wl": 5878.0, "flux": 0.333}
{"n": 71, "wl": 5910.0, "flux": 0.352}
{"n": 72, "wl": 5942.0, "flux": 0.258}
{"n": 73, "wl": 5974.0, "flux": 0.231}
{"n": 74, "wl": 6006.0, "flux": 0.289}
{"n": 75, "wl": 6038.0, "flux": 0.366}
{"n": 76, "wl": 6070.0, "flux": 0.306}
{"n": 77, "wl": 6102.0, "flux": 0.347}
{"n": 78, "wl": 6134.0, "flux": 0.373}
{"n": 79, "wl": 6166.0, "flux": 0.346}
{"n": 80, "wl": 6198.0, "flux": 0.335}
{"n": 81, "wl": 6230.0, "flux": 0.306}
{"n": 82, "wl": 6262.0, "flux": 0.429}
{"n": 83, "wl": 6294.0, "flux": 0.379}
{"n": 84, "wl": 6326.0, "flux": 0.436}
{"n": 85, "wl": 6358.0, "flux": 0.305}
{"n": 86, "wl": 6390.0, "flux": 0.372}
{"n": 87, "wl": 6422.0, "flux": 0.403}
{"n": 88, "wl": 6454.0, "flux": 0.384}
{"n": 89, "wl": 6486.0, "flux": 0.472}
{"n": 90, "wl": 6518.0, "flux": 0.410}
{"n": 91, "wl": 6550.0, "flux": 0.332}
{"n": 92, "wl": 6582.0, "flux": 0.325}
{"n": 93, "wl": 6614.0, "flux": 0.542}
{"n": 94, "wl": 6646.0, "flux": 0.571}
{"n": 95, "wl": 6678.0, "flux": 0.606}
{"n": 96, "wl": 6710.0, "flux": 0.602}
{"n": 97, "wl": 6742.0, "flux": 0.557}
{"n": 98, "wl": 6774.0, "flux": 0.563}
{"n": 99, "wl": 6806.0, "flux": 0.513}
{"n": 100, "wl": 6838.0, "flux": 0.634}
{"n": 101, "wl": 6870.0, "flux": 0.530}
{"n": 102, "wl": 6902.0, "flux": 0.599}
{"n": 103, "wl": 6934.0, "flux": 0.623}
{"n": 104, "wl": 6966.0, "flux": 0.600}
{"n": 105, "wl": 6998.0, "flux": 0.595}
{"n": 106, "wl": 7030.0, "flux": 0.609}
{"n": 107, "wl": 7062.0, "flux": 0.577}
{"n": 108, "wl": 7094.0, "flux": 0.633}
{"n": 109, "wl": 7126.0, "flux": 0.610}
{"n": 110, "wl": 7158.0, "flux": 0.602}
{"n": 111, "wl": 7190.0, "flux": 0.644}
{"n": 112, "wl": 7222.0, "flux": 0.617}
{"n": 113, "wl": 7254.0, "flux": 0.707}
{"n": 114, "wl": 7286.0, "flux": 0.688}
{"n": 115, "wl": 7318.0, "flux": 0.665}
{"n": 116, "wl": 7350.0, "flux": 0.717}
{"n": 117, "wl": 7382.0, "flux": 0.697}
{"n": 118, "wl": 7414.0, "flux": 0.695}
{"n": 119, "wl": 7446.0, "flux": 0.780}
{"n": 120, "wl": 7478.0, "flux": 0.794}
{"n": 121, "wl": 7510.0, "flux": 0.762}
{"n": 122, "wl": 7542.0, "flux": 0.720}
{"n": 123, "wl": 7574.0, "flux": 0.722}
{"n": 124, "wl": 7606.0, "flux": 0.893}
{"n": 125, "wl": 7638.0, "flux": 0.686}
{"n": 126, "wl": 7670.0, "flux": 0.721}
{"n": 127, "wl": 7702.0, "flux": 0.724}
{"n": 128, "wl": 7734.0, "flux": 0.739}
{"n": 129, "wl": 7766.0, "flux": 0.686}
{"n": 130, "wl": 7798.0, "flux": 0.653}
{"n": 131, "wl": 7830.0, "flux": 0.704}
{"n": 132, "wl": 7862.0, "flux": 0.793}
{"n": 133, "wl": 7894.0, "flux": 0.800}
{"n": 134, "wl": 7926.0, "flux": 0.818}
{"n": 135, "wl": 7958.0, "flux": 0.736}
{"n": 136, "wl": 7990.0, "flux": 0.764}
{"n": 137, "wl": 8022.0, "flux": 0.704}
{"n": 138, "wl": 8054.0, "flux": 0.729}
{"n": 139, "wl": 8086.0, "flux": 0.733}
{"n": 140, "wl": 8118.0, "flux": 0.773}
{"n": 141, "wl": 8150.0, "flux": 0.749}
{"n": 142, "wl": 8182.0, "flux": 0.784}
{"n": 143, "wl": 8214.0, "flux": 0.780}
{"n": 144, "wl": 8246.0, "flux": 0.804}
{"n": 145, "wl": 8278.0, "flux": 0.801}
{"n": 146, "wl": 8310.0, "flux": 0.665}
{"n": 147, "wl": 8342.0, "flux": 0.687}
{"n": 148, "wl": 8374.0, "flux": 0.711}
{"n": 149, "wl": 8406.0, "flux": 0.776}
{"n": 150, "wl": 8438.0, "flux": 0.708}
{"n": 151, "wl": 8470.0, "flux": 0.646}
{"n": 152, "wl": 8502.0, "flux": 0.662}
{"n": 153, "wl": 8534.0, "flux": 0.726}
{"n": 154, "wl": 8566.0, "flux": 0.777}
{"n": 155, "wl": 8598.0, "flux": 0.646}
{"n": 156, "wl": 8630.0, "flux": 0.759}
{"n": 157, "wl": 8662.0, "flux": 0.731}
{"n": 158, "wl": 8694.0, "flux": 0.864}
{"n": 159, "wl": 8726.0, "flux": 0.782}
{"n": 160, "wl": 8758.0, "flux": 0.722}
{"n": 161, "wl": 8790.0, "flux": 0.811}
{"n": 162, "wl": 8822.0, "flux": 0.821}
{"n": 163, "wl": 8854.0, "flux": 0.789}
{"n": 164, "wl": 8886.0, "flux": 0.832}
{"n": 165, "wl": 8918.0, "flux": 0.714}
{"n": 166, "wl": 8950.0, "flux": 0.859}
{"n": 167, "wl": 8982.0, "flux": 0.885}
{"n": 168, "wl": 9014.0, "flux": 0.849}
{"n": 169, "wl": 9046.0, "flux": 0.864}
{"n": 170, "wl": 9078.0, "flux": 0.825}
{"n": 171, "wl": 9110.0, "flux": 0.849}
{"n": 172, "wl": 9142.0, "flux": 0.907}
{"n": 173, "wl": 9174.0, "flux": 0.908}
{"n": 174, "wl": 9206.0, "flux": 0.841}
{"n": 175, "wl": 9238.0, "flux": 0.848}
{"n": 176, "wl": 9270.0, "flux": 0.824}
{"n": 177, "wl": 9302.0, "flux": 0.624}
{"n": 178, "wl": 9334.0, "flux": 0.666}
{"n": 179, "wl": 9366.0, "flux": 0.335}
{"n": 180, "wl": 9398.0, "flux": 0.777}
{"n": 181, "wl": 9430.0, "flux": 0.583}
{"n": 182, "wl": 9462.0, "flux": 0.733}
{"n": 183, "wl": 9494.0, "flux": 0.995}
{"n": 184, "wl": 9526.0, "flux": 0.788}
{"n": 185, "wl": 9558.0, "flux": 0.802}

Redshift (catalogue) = 0.660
